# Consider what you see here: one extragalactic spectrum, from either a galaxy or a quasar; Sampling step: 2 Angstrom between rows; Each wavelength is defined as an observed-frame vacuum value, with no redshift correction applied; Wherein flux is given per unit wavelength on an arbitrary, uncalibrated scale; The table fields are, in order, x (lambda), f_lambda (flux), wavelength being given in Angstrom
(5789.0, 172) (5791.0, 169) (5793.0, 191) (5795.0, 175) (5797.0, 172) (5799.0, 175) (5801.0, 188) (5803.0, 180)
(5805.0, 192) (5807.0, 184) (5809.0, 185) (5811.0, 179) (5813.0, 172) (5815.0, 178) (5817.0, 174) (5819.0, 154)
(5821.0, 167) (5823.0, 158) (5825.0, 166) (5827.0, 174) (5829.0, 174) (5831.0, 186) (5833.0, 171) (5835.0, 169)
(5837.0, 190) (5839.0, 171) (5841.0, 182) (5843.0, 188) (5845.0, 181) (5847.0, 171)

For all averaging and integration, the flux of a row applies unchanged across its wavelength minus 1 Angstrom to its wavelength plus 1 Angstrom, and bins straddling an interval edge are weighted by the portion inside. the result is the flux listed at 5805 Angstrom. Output 192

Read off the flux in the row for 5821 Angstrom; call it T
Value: 167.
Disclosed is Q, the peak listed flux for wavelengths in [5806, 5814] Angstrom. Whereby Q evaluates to 185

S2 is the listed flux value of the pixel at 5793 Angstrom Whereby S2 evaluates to 191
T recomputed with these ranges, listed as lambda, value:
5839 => 171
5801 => 188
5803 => 180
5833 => 171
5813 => 172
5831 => 186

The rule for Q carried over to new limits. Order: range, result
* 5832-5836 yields 171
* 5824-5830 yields 174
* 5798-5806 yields 192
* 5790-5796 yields 191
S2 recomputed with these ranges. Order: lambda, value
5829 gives 174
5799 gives 175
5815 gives 178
